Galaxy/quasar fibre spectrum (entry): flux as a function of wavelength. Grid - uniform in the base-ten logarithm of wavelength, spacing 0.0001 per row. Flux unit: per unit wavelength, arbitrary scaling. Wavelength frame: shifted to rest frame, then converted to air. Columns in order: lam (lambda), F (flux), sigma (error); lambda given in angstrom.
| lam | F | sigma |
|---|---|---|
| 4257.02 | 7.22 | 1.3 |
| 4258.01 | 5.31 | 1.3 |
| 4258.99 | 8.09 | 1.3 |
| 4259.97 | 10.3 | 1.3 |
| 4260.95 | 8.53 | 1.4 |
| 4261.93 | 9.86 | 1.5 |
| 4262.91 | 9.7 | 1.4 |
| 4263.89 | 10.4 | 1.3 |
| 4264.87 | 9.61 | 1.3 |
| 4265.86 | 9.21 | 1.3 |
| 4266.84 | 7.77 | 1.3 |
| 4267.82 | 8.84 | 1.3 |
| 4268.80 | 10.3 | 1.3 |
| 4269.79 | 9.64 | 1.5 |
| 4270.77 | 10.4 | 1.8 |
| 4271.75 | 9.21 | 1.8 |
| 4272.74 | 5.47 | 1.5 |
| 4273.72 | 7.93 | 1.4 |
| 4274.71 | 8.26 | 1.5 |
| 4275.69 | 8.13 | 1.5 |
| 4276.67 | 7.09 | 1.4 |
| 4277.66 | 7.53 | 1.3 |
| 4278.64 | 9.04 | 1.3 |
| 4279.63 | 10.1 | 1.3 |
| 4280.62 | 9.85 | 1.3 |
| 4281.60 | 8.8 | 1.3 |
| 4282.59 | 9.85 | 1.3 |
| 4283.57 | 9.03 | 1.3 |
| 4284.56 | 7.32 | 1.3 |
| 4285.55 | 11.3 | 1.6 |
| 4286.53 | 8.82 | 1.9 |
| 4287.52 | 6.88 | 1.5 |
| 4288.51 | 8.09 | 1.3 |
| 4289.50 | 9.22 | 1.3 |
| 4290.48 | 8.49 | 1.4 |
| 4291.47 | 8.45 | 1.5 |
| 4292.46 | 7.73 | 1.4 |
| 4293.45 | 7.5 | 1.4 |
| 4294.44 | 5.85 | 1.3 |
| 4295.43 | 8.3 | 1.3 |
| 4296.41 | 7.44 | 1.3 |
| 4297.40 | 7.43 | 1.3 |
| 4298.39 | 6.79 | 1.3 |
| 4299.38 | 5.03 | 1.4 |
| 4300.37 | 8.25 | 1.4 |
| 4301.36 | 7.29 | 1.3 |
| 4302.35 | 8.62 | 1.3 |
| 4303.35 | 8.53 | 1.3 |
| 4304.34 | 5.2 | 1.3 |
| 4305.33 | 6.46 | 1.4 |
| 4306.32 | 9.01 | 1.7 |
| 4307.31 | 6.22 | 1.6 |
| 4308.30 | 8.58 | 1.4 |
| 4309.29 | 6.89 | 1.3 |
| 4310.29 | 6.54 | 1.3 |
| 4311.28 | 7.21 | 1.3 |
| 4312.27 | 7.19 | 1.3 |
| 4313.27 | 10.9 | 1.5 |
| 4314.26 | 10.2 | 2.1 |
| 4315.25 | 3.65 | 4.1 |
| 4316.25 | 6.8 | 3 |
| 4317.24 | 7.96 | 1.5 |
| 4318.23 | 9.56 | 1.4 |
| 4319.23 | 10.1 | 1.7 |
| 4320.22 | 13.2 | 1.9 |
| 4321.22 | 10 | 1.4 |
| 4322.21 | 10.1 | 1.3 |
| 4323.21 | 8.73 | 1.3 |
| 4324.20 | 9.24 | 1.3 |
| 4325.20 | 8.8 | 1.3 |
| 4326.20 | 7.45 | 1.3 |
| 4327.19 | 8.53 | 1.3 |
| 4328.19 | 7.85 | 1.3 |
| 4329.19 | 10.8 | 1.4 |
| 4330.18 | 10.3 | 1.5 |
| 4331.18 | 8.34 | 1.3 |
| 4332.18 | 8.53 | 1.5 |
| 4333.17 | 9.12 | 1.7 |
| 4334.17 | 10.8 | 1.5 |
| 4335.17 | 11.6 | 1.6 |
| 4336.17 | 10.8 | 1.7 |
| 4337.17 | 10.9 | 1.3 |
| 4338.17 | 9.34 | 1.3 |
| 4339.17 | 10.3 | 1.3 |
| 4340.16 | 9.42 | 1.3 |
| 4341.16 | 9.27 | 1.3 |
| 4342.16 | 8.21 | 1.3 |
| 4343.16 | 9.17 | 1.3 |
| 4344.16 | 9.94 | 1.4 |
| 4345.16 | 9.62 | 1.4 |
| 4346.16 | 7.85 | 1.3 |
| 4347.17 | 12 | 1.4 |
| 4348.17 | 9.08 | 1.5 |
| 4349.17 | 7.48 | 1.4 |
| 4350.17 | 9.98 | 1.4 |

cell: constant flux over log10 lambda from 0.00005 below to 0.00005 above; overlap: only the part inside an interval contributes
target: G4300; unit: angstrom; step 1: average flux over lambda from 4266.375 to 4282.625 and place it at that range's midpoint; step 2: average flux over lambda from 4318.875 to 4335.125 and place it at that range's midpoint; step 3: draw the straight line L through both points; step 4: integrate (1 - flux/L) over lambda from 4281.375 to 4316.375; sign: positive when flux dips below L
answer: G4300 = 5.0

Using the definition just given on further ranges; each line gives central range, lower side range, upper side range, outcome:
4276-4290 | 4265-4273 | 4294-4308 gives -1.0 angstrom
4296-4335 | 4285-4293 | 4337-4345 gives 3.3 angstrom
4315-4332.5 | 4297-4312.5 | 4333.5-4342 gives -0.1 angstrom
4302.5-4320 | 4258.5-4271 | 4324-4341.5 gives 3.1 angstrom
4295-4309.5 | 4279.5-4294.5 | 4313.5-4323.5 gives 2.5 angstrom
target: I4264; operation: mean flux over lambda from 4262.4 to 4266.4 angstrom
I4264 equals 9.7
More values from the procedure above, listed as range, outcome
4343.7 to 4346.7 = 9.13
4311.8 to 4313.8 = 9.07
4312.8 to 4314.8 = 10.4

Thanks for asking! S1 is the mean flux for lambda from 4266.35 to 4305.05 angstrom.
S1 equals 8.19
